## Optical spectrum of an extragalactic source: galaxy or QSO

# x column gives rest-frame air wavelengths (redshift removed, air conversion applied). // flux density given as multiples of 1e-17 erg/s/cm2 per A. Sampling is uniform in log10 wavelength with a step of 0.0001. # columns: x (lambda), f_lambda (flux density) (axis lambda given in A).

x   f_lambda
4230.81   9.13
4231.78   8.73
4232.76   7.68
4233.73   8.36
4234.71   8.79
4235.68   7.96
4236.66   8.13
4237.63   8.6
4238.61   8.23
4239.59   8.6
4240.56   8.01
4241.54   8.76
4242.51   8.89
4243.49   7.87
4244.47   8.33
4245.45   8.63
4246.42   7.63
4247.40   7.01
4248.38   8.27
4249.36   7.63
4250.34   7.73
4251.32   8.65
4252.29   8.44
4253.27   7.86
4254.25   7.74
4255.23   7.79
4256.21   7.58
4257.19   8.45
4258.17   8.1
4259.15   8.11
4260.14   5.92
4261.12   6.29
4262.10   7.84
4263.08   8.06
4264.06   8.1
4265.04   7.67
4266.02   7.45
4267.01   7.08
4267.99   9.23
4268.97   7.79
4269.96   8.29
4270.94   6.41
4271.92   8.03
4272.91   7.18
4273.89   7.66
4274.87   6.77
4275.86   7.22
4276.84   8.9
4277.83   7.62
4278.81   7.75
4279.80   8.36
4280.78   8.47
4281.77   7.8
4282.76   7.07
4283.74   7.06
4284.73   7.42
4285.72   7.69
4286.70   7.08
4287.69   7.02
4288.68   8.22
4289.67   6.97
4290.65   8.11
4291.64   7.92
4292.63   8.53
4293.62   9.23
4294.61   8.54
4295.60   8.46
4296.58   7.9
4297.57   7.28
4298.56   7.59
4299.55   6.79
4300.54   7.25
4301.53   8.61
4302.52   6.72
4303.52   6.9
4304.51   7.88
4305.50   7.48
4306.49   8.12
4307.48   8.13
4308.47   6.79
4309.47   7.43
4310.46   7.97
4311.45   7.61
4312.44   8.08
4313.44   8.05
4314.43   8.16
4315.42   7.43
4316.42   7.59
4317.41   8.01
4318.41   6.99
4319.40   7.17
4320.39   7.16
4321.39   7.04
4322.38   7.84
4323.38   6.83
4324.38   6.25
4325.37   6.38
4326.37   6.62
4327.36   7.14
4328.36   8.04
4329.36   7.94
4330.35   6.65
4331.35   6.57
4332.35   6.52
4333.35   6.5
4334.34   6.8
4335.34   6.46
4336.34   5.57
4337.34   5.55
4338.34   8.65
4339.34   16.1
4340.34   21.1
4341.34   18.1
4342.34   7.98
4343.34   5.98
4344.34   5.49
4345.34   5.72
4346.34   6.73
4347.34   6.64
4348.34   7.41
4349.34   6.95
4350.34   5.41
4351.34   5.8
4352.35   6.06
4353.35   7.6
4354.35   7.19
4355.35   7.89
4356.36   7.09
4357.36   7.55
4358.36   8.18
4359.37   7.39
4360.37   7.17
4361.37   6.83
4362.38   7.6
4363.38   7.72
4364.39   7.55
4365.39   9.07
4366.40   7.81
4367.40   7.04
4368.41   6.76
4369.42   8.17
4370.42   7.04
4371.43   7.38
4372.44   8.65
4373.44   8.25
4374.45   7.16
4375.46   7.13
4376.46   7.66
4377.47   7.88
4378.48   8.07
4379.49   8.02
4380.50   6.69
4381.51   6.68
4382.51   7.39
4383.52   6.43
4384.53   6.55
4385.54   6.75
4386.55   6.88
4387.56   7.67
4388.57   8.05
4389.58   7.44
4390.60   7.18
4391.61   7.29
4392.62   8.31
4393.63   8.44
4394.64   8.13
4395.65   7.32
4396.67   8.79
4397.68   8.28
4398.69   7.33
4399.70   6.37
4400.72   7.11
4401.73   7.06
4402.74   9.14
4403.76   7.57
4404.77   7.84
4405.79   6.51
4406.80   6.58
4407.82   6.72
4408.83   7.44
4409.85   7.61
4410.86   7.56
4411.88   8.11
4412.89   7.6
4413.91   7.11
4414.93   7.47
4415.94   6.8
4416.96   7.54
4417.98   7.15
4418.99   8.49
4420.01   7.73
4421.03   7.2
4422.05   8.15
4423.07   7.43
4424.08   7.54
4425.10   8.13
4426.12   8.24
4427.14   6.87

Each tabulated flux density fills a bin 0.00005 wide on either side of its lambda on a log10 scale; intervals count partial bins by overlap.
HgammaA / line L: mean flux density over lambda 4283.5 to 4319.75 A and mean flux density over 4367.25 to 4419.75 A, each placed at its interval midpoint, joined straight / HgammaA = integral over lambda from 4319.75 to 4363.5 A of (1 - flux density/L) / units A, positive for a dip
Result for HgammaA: -0.51 A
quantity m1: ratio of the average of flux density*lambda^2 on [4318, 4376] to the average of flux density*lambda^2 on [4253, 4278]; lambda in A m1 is 1.04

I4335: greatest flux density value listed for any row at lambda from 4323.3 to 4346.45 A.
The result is 21.1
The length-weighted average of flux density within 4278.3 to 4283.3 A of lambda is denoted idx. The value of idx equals 7.89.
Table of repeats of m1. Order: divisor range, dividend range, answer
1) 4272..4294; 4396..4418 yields 1.02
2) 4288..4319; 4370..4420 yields 1.01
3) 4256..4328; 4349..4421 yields 1.02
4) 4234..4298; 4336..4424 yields 1.03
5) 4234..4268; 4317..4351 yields 1.02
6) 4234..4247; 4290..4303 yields 0.97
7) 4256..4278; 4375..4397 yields 1.03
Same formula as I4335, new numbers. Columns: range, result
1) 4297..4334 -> 8.61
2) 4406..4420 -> 8.49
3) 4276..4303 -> 9.23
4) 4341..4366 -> 18.1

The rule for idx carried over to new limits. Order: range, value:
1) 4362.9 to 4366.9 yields 8.03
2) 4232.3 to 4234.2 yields 8.04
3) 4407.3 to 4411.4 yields 7.33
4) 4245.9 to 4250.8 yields 7.66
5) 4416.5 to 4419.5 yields 7.74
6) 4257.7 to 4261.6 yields 7.09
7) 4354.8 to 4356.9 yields 7.48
